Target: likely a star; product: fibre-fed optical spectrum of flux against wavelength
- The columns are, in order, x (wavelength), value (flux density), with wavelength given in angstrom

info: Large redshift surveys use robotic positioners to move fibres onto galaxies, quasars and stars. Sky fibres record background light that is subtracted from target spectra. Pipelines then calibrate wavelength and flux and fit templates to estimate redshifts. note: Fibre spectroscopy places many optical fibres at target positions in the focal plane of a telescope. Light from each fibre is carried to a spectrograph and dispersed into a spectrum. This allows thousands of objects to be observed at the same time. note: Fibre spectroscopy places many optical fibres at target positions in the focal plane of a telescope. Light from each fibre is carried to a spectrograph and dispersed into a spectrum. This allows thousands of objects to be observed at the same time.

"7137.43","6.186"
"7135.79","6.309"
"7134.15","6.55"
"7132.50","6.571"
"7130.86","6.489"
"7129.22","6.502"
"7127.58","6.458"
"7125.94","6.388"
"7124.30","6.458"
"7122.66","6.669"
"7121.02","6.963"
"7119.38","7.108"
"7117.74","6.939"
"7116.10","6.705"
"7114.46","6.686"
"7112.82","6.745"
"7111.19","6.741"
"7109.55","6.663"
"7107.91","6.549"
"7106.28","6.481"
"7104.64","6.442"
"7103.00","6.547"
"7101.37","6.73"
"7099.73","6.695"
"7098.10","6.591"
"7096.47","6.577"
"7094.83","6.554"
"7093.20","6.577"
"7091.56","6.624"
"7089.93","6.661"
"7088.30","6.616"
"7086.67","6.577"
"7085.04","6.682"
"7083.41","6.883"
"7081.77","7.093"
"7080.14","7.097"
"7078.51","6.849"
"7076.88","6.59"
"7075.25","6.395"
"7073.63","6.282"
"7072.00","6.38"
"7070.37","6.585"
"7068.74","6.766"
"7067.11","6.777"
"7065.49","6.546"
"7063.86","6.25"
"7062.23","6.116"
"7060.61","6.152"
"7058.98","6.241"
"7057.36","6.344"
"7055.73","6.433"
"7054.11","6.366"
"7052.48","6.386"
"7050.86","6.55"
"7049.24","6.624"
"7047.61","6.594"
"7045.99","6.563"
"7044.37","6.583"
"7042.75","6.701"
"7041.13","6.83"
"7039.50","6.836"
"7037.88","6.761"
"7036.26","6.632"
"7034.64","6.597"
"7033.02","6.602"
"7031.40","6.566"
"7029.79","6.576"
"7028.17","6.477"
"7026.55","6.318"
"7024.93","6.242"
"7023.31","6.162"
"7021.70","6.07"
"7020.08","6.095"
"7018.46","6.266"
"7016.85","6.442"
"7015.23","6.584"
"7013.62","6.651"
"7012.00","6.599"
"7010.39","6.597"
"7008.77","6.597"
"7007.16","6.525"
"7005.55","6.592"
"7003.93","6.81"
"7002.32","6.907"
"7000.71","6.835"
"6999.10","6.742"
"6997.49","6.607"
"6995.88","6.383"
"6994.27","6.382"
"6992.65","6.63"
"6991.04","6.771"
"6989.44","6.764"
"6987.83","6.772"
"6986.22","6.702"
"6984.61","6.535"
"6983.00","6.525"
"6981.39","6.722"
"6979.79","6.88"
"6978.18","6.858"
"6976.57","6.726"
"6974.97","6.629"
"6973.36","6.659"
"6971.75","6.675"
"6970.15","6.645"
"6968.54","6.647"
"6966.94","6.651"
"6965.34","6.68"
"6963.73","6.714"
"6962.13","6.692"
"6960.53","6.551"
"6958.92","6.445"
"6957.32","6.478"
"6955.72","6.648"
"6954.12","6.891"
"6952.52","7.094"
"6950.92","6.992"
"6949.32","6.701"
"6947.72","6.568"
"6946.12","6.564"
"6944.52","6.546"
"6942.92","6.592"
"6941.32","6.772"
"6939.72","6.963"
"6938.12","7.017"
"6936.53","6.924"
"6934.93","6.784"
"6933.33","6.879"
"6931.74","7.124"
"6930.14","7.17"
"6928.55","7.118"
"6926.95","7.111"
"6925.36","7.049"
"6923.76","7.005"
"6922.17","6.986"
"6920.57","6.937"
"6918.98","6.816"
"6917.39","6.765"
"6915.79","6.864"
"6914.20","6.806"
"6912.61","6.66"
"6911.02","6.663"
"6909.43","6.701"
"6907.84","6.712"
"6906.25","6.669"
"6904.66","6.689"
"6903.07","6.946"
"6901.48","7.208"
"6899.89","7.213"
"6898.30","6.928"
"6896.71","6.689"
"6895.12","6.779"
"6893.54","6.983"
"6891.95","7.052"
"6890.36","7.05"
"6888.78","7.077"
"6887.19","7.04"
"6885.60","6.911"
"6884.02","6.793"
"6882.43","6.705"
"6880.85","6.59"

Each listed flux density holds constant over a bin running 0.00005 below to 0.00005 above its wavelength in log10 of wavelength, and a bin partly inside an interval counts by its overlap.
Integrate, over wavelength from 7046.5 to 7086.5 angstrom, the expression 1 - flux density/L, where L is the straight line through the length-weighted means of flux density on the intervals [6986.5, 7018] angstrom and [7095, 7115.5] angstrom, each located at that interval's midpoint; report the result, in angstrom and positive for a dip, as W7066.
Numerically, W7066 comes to 0.51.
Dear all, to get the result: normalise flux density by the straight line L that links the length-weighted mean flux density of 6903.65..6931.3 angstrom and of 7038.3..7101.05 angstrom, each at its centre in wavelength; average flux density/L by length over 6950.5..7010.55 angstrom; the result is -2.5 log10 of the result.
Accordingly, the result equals 0.01 mag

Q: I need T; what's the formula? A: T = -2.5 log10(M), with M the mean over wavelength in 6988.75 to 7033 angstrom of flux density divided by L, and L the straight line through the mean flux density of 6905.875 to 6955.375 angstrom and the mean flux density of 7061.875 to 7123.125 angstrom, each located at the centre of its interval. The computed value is 0.04 mag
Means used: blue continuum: 6.85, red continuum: 6.65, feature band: 6.53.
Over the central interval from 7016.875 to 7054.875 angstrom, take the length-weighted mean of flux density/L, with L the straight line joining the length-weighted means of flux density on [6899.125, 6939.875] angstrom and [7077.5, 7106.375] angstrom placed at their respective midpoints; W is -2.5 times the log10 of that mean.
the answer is 0.04 mag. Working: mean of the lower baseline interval 6.91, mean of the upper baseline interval 6.68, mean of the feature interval 6.49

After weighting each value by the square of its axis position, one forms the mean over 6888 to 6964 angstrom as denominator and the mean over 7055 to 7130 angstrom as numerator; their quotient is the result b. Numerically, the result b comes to 1.0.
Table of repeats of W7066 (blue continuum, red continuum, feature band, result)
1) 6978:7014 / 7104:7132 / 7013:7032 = 0.8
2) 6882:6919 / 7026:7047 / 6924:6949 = -0.3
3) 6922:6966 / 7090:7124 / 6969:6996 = 0.5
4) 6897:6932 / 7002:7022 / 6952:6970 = 0.1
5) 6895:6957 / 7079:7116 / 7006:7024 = 0.9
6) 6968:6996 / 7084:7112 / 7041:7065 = 0.7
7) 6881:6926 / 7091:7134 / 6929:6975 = 0.5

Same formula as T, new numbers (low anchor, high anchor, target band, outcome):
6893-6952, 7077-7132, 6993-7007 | 0.022 mag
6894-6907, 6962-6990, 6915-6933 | -0.025 mag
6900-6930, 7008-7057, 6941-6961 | 0.015 mag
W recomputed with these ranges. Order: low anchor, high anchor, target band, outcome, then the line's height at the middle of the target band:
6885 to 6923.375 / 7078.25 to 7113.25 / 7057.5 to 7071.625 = 0.05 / 6.71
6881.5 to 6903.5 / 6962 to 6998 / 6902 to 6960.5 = 0.00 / 6.82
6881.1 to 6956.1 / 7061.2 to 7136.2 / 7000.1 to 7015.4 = 0.01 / 6.75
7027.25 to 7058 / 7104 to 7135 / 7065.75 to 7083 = -0.01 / 6.6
